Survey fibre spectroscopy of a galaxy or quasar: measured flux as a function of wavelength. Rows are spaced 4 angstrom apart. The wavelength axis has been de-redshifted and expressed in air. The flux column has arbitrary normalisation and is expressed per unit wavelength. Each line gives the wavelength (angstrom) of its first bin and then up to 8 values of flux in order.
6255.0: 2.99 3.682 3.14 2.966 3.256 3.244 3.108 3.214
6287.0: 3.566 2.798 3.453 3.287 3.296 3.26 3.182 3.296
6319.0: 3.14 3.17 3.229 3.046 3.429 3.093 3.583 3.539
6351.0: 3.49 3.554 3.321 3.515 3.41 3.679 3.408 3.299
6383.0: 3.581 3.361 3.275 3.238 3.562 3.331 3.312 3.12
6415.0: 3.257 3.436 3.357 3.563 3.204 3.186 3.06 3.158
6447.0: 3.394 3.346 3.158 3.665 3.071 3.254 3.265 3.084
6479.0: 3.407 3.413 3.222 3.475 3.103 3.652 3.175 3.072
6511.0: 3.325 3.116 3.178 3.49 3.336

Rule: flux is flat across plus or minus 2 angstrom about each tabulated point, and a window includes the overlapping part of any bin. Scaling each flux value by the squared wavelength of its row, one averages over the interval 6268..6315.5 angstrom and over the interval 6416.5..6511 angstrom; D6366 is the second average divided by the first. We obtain 1.07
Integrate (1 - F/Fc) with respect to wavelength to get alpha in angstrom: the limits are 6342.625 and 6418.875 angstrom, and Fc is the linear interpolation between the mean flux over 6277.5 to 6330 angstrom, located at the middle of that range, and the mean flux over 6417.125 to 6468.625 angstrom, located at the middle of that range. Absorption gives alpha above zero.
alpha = -3.4 angstrom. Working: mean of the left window 3.23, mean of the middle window 3.41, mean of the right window 3.3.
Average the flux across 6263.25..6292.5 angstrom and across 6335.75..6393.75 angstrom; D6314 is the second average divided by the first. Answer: 1.08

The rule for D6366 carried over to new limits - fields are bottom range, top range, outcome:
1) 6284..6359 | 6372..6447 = 1.04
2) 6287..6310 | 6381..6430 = 1.07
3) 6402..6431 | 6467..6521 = 1.00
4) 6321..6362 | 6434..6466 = 1.01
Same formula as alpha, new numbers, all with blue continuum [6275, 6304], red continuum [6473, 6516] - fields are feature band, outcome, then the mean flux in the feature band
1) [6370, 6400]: -1.4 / 3.41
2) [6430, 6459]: 0.2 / 3.25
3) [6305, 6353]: -0.5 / 3.29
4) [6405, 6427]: -0.4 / 3.32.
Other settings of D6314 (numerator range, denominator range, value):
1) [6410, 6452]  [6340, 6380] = 0.94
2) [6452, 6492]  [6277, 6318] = 1.02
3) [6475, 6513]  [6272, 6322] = 1.02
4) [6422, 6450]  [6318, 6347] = 1.00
